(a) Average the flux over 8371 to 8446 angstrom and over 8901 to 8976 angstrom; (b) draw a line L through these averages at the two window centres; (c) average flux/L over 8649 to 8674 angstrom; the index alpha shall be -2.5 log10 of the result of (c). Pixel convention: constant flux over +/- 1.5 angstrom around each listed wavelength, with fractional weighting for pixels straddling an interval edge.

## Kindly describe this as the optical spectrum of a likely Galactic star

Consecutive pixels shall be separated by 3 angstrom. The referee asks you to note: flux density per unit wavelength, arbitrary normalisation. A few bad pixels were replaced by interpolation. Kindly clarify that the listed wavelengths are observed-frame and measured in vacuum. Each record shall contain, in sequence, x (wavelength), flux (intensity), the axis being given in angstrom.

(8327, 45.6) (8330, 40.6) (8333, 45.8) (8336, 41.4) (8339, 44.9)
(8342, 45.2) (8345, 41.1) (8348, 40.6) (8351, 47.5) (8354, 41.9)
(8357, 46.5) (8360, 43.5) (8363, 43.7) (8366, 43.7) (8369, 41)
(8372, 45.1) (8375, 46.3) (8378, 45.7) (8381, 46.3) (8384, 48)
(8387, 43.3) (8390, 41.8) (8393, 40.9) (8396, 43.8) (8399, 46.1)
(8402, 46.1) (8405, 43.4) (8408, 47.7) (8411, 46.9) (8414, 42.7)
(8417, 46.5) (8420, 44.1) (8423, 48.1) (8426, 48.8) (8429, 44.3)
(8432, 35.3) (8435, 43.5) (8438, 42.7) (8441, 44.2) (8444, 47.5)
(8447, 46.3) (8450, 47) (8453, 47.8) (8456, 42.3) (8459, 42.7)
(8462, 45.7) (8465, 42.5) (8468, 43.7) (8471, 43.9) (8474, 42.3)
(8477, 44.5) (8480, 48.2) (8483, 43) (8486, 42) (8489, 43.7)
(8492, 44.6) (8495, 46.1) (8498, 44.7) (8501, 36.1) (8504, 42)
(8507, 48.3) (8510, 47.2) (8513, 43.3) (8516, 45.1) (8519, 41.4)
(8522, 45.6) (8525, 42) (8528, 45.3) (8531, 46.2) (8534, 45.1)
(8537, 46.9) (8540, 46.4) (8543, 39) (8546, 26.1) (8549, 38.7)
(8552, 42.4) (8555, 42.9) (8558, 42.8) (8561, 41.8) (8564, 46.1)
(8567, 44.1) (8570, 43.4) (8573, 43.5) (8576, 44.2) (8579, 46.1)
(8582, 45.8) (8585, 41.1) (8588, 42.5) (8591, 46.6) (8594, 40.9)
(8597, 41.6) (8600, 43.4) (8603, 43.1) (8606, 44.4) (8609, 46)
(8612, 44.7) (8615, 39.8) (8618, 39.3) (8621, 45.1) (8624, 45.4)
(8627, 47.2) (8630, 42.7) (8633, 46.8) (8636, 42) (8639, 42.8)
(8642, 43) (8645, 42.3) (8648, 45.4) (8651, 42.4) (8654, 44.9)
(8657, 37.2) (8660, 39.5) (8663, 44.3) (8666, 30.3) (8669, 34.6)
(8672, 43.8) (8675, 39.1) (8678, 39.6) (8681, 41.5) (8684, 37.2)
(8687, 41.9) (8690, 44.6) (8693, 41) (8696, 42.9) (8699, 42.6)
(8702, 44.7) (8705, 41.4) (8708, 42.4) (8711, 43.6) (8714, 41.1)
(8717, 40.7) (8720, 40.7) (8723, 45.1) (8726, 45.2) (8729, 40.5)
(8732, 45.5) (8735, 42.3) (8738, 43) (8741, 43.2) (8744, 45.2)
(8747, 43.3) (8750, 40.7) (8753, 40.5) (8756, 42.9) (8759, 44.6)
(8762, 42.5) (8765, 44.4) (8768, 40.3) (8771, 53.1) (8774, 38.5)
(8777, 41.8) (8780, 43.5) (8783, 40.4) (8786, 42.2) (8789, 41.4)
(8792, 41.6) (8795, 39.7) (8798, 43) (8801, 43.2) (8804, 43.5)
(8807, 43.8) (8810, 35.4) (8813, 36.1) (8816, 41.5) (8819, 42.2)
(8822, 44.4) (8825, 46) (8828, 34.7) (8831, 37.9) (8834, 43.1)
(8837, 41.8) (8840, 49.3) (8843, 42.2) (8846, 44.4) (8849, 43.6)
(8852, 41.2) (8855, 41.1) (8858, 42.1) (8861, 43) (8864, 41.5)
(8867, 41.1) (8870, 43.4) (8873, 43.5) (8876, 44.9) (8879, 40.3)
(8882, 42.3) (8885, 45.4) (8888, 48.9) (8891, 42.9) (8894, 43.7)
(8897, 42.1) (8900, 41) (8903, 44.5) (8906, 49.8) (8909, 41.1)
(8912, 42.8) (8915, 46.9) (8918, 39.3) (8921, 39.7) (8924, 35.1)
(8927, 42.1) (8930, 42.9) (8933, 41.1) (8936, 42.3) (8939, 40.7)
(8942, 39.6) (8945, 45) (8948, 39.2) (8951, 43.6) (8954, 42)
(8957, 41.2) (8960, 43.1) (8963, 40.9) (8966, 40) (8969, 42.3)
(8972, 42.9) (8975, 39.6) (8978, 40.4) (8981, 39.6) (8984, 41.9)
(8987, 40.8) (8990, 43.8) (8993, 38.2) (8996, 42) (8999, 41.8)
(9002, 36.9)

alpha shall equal 0.10 mag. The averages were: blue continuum 44.8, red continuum 41.9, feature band 39.7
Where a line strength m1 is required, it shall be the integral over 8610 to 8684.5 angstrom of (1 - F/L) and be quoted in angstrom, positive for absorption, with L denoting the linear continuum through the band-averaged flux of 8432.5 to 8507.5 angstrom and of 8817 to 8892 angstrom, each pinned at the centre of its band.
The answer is 3.0 angstrom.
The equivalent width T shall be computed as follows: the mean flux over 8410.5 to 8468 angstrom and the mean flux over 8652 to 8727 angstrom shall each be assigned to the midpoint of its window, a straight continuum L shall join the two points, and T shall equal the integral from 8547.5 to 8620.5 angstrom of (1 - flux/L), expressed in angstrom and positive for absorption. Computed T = -0.9 angstrom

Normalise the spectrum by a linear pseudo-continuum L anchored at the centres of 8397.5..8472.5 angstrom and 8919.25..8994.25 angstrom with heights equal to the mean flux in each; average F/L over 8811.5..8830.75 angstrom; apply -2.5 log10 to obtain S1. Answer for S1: 0.04 mag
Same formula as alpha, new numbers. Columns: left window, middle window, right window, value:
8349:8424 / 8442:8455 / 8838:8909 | -0.05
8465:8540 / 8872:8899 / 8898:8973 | -0.04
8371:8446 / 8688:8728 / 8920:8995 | 0.00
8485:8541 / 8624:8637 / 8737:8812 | -0.03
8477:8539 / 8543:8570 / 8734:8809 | 0.09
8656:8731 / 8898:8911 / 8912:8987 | -0.07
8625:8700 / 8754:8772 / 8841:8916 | -0.05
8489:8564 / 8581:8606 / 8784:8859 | -0.01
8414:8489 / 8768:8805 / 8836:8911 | 0.03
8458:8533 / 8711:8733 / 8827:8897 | 0.01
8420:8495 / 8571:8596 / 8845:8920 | 0.01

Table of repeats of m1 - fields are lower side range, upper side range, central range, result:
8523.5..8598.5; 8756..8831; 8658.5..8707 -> 2.05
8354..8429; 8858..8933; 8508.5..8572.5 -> 1.94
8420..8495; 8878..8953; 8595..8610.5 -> 0.06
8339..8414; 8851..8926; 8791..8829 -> 1.53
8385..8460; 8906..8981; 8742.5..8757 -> 0.06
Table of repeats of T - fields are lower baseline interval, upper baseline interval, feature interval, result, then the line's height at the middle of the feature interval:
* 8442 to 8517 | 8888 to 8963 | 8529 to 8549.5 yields 1.26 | 44.1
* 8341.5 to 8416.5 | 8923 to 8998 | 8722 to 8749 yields -0.74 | 42.5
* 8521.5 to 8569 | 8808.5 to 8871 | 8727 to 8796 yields -1.27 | 41.9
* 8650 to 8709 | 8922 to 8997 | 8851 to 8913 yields -3.19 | 41.1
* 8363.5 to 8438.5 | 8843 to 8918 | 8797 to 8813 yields 0.84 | 43.5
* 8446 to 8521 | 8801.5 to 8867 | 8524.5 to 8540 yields -0.56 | 43.8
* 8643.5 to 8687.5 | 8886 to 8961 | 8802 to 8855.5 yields -0.24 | 41.6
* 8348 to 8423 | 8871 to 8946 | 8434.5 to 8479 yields -0.10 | 44.4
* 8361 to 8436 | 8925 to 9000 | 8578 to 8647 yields -0.37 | 43.4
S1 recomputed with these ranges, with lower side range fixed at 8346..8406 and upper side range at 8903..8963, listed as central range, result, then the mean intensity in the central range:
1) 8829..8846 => -0.01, 42.8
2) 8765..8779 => -0.02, 43.5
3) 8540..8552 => 0.18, 37.1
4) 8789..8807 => 0.01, 42.3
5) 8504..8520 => -0.03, 44.9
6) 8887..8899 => -0.05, 44.1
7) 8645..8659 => 0.02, 42.4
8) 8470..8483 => -0.02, 44.6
